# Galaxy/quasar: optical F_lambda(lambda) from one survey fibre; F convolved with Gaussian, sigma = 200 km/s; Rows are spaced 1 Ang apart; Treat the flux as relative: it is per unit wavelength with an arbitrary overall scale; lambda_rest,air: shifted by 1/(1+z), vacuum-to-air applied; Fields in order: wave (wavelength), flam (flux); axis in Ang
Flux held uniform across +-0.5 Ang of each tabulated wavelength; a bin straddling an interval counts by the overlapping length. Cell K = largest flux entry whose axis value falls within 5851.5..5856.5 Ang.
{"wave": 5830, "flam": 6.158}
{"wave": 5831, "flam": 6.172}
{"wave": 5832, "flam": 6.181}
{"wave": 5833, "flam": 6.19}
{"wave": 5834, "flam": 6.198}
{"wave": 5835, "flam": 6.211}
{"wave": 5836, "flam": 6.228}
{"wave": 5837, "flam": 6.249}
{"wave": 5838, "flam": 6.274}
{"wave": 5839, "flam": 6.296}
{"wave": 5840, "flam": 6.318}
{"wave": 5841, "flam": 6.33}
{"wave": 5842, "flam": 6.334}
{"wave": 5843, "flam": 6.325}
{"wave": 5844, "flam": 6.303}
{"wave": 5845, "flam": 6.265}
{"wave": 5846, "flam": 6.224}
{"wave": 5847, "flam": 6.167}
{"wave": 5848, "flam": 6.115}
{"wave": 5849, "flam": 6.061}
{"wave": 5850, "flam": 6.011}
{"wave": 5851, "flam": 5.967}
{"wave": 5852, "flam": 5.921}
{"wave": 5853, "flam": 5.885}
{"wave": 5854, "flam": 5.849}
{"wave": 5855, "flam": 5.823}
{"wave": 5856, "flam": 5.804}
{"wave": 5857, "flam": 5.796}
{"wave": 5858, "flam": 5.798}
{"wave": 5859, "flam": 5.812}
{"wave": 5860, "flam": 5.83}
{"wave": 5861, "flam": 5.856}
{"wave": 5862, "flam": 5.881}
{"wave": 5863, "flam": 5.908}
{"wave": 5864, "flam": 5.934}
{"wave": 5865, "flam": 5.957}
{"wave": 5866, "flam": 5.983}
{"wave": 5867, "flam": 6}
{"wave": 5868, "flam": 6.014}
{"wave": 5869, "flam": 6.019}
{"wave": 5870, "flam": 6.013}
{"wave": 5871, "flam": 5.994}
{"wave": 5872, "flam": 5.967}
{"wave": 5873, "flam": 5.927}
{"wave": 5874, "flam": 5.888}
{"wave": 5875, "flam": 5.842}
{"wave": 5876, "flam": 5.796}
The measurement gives 5.921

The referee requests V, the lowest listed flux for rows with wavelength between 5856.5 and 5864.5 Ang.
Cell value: 5.796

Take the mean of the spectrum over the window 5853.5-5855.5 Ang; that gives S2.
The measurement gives 5.84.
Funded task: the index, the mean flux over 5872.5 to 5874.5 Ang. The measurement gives 5.91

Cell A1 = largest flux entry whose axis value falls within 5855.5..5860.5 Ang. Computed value 5.83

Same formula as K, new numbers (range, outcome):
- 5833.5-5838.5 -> 6.274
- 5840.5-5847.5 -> 6.334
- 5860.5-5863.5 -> 5.908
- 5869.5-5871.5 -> 6.013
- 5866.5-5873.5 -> 6.019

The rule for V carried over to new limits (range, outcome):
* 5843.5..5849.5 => 6.061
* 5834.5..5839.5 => 6.211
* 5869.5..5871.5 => 5.994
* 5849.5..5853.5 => 5.885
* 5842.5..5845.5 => 6.265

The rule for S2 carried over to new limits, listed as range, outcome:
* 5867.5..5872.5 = 6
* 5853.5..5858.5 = 5.81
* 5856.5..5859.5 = 5.8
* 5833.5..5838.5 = 6.23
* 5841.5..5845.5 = 6.31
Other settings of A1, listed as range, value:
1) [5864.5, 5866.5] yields 5.983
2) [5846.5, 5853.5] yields 6.167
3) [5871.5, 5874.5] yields 5.967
